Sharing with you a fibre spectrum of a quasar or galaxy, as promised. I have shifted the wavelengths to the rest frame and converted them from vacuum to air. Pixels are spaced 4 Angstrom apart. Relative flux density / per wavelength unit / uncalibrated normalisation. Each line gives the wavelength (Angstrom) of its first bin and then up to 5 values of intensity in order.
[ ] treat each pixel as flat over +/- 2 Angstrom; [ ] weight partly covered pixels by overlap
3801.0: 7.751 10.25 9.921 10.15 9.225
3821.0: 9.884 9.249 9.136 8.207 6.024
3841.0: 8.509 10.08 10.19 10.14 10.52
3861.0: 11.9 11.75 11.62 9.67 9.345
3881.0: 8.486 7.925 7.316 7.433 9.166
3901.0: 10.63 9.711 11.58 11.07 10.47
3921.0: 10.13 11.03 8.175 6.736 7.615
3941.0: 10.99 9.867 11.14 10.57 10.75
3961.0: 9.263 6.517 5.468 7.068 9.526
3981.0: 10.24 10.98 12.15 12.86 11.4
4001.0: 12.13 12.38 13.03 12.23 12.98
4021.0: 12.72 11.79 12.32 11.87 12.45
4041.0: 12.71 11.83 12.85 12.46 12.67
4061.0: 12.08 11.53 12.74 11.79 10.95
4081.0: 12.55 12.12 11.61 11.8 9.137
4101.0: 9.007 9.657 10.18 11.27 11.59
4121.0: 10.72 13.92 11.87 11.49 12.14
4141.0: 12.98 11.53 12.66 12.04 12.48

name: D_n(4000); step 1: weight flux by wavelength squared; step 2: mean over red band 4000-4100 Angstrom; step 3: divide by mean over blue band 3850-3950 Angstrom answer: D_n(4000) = 1.33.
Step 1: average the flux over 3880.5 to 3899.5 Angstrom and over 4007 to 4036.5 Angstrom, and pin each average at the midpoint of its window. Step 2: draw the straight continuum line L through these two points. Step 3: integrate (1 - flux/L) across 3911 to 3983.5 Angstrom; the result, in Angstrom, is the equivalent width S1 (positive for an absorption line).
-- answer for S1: 4.5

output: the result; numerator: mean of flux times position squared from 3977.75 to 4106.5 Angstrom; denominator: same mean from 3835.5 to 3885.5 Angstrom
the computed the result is 1.3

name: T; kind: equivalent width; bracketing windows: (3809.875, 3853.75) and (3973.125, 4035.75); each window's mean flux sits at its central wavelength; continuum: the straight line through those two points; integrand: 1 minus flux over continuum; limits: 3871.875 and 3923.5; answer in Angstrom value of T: 3.55 Angstrom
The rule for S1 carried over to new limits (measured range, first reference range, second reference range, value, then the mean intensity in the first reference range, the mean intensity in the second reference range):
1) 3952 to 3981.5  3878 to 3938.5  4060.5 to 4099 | 4.3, 9.18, 11.6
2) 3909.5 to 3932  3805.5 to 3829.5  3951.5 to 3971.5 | -3.4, 9.66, 8.43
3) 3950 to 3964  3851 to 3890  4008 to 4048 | 1.6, 9.93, 12.4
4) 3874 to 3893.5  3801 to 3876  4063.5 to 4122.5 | 3.4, 9.74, 11.1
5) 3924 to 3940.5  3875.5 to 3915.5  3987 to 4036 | 2.9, 9.28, 12.3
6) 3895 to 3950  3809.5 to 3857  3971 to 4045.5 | 3.3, 9.24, 11.7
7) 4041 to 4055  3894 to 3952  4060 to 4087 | -1.0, 9.85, 12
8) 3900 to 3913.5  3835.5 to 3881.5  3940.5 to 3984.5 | -1.6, 9.94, 9.22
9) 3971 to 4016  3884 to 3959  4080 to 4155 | -4.4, 9.62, 11.5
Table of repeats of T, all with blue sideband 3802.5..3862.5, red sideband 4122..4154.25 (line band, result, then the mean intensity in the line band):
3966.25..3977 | 3.9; 6.89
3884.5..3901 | 2.9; 8.29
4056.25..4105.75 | 1.6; 11.4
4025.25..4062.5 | -2.9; 12.3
